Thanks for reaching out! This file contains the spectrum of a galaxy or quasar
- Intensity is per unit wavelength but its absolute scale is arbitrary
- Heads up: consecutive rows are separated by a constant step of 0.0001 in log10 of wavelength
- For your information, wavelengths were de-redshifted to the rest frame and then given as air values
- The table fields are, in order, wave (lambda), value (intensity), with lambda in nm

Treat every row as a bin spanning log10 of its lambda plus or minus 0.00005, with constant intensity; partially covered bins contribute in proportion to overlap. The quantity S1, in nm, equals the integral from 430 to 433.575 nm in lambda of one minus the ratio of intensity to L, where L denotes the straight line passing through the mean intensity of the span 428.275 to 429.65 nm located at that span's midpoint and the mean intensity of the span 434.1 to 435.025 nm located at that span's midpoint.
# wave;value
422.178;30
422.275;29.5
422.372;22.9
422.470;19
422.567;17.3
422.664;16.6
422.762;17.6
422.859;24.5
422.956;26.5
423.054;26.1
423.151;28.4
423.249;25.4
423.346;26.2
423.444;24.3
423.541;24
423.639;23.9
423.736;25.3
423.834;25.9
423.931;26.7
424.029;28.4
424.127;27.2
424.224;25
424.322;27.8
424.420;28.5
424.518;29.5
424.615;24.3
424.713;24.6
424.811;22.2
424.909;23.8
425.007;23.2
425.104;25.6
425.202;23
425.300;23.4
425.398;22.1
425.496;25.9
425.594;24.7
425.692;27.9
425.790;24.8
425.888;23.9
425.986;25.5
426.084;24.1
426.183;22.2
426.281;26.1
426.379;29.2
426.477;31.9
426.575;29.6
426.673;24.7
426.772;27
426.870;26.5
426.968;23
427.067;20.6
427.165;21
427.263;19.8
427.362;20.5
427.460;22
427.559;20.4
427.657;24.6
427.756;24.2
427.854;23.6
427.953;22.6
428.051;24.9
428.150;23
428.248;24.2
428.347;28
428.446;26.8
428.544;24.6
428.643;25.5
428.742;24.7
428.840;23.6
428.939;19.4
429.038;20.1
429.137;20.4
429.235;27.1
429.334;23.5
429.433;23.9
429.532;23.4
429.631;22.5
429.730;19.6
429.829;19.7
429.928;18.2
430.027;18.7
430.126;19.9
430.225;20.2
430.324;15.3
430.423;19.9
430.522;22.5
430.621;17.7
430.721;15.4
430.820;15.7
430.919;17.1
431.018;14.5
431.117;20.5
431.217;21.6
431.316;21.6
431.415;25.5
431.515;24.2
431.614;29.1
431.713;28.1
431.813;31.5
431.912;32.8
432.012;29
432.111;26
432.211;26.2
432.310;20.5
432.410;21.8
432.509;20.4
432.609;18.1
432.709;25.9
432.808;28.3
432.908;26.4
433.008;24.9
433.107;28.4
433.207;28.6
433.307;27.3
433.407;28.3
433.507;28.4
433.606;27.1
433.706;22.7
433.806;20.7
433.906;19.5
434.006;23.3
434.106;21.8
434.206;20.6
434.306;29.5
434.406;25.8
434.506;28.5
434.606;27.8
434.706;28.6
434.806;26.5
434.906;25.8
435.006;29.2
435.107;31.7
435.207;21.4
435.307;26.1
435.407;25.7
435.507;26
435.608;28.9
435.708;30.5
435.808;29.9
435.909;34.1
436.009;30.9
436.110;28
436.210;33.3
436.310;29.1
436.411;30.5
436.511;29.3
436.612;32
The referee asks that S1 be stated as 0.27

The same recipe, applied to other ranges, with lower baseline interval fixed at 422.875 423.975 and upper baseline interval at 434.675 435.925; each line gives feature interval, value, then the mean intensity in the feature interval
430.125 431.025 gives 0.30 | 17.9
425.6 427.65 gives 0.13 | 24.5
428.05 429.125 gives 0.11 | 23.9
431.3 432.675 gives 0.09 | 25.4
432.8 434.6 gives 0.13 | 25.5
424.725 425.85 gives 0.08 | 24.2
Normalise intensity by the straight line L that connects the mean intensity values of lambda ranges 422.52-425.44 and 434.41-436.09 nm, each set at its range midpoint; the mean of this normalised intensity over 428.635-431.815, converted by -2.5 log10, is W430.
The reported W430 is 0.24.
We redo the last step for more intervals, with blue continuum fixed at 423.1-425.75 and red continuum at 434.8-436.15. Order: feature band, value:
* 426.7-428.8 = 0.11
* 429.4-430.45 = 0.32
